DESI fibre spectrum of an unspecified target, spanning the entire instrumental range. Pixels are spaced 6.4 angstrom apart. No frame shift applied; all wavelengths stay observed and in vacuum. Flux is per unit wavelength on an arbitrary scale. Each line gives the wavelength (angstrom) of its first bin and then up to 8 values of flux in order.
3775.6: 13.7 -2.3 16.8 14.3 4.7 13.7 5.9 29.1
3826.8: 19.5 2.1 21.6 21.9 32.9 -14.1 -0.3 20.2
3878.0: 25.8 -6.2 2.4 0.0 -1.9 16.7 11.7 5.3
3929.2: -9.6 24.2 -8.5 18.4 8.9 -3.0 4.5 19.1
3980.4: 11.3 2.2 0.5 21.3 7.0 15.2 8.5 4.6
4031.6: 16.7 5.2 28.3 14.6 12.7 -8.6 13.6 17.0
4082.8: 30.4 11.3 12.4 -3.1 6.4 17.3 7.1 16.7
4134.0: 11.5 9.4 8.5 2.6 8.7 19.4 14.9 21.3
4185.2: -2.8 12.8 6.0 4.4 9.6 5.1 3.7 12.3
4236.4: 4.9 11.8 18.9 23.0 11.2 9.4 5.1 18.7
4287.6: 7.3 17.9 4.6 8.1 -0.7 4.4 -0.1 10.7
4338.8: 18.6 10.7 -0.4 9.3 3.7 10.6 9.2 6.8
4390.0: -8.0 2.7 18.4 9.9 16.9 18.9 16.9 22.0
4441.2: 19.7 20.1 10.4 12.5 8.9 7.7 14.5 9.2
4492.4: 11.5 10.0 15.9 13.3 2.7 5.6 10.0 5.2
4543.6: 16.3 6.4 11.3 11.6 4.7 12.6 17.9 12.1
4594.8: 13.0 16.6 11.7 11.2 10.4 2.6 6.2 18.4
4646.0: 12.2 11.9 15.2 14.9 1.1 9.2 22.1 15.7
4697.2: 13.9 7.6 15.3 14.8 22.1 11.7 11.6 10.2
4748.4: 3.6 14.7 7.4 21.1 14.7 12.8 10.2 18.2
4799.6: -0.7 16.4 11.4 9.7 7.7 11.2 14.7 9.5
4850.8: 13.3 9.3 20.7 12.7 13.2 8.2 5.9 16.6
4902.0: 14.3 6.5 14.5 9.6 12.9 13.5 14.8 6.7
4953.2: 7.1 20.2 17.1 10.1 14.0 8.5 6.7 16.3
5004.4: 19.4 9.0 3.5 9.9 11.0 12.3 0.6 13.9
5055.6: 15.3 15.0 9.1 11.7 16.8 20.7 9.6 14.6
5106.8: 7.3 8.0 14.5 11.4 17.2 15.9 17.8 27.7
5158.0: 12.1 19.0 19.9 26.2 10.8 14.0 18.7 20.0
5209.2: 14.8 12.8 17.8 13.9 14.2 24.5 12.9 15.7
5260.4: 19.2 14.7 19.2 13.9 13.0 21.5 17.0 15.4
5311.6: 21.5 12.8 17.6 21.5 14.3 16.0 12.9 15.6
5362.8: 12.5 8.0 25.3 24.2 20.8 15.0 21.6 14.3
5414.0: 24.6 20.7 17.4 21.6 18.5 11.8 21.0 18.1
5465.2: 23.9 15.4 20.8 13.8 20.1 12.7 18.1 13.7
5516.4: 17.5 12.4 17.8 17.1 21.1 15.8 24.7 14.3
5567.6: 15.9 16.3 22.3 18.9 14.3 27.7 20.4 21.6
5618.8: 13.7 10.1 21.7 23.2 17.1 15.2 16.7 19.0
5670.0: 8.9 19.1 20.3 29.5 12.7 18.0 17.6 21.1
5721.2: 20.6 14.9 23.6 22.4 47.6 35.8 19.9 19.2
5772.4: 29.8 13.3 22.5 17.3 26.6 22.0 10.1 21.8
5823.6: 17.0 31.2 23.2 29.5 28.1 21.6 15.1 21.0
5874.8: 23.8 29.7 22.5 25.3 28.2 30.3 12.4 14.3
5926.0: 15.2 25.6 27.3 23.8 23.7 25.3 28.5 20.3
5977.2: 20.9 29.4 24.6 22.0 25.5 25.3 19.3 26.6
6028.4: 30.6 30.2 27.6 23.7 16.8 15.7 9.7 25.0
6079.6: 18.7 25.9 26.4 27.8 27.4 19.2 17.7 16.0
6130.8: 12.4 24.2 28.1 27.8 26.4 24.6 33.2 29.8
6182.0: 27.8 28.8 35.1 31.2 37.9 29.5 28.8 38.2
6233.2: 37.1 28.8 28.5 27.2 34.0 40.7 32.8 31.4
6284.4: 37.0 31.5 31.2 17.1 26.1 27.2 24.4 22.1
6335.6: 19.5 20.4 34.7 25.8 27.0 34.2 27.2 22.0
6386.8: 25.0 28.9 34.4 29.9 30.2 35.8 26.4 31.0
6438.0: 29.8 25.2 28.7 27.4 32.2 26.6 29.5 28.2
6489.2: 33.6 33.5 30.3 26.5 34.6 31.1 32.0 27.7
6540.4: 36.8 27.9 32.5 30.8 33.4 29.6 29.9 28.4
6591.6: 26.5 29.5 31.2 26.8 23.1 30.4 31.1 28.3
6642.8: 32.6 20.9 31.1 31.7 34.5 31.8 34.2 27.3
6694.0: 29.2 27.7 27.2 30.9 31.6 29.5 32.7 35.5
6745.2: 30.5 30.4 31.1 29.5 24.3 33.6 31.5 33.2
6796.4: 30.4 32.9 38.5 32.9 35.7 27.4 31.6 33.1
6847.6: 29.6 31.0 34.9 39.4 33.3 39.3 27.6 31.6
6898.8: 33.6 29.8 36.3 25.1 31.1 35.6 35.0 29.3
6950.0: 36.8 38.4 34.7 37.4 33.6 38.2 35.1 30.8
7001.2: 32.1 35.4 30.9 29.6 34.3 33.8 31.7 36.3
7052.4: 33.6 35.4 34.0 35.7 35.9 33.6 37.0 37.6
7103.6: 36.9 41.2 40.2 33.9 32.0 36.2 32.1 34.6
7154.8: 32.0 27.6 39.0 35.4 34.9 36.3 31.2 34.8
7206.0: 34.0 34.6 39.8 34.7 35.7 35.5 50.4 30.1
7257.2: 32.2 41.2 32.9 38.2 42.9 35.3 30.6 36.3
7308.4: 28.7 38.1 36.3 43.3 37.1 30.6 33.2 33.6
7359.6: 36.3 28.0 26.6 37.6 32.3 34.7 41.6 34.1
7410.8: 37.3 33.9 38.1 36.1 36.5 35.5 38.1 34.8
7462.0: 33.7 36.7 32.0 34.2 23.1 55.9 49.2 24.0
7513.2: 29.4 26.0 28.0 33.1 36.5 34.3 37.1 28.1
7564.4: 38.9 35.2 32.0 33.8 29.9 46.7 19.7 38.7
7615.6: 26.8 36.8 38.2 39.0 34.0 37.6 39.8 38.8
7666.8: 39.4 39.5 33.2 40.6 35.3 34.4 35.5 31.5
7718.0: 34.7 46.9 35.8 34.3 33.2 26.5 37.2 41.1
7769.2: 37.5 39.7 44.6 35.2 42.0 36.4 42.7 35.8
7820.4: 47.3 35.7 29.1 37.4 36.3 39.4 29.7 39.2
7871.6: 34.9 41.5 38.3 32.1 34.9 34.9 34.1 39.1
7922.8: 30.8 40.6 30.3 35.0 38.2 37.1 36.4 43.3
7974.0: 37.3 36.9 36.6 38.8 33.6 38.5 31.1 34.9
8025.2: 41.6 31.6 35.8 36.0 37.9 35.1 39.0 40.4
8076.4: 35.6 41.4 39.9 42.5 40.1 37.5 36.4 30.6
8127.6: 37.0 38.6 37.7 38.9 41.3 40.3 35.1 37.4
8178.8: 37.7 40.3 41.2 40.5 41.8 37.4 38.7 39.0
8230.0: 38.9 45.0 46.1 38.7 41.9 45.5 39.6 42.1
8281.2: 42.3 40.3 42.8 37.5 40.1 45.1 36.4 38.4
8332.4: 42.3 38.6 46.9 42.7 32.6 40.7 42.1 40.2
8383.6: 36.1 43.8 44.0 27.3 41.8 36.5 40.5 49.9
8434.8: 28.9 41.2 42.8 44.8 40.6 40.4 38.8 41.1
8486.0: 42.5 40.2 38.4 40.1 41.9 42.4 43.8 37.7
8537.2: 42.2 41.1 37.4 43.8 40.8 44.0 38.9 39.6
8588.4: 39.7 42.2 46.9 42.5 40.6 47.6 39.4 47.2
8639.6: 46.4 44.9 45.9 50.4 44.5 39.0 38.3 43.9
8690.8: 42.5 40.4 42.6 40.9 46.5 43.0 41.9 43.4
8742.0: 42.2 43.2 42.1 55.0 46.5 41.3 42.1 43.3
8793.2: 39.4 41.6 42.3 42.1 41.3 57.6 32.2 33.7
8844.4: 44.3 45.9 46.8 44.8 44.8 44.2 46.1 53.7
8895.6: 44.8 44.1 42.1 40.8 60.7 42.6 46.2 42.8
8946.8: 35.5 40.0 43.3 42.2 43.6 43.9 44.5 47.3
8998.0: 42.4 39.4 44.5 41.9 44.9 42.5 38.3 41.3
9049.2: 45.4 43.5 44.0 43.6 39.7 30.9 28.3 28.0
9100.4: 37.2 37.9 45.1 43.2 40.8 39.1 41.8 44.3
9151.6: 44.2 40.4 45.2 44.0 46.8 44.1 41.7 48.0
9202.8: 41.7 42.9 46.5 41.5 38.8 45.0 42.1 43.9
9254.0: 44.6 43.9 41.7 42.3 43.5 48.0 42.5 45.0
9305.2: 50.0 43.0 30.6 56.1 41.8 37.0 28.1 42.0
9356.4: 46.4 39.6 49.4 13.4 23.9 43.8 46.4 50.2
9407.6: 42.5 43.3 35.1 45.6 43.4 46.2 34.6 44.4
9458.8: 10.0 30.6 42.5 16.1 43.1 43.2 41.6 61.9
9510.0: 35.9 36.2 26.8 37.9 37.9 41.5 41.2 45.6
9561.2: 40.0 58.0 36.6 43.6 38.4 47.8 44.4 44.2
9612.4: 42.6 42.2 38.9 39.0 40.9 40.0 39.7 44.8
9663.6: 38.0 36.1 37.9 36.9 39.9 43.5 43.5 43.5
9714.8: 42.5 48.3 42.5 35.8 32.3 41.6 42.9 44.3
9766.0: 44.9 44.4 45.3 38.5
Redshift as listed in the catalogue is 0.542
